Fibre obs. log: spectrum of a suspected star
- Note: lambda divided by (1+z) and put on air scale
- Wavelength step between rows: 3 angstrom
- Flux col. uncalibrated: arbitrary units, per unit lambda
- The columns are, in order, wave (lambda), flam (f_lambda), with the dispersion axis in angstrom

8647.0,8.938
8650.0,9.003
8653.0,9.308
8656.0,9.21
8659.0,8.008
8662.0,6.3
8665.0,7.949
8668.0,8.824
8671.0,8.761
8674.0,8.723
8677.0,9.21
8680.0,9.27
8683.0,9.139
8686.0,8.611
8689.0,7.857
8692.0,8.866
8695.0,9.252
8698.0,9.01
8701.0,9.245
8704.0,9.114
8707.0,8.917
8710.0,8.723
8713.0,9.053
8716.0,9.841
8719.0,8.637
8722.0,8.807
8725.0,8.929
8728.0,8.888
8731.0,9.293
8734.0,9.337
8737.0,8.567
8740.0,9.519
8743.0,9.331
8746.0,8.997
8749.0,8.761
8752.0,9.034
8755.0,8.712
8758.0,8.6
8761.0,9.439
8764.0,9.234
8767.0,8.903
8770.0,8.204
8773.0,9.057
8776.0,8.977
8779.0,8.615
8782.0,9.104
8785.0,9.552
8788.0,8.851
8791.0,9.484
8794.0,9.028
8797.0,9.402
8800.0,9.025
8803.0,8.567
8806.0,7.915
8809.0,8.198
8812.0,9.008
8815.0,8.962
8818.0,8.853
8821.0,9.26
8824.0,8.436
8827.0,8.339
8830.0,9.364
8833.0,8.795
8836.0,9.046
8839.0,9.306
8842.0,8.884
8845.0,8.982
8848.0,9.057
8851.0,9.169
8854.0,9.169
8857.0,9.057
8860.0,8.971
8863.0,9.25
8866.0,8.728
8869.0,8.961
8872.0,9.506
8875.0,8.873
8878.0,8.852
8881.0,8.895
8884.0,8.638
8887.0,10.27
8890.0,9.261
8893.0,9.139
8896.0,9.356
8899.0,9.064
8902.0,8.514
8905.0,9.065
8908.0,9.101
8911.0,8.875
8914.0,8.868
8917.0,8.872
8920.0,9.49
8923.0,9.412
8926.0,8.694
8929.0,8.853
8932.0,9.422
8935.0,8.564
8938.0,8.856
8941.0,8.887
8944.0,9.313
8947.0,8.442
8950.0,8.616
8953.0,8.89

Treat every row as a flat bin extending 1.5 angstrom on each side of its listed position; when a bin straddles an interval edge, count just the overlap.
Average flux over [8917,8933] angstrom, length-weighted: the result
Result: 9.14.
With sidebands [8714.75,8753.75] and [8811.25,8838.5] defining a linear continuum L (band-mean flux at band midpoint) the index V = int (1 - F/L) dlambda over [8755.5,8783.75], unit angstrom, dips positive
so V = 0.3 angstrom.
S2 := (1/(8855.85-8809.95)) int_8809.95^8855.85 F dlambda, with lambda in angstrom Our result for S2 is 8.97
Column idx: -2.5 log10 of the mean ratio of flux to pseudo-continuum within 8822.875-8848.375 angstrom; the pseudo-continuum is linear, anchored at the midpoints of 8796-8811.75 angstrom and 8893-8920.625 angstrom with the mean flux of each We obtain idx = -0.02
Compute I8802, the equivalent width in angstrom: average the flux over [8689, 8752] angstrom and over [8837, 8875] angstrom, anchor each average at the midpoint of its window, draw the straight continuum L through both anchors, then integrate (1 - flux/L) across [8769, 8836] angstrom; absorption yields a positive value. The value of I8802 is 1.37 angstrom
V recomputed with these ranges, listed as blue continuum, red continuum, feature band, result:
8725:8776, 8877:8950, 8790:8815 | 0.5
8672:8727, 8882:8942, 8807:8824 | 0.4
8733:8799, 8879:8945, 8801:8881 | 1.2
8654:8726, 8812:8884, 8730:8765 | -0.9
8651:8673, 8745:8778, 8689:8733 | -1.9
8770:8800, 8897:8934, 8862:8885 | 0.2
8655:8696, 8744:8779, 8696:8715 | -0.8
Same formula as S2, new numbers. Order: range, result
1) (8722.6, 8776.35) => 8.99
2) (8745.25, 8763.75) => 8.94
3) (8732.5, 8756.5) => 9.03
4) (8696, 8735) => 9.06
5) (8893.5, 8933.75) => 9.04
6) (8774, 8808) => 8.95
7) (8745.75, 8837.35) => 8.89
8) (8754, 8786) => 8.94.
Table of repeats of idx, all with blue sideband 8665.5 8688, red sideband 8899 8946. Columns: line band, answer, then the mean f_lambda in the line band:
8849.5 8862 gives -0.02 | 9.1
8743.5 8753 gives -0.01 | 8.97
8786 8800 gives -0.03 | 9.19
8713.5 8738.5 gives -0.02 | 9.04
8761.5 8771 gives 0.00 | 8.88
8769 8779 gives 0.02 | 8.75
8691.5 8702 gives -0.03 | 9.11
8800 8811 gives 0.07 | 8.37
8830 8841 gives -0.02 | 9.08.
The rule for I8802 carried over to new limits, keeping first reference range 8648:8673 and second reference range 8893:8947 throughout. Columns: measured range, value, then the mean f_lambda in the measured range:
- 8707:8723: -0.9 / 9.01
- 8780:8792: -0.7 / 9.21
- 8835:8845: -0.3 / 9.07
